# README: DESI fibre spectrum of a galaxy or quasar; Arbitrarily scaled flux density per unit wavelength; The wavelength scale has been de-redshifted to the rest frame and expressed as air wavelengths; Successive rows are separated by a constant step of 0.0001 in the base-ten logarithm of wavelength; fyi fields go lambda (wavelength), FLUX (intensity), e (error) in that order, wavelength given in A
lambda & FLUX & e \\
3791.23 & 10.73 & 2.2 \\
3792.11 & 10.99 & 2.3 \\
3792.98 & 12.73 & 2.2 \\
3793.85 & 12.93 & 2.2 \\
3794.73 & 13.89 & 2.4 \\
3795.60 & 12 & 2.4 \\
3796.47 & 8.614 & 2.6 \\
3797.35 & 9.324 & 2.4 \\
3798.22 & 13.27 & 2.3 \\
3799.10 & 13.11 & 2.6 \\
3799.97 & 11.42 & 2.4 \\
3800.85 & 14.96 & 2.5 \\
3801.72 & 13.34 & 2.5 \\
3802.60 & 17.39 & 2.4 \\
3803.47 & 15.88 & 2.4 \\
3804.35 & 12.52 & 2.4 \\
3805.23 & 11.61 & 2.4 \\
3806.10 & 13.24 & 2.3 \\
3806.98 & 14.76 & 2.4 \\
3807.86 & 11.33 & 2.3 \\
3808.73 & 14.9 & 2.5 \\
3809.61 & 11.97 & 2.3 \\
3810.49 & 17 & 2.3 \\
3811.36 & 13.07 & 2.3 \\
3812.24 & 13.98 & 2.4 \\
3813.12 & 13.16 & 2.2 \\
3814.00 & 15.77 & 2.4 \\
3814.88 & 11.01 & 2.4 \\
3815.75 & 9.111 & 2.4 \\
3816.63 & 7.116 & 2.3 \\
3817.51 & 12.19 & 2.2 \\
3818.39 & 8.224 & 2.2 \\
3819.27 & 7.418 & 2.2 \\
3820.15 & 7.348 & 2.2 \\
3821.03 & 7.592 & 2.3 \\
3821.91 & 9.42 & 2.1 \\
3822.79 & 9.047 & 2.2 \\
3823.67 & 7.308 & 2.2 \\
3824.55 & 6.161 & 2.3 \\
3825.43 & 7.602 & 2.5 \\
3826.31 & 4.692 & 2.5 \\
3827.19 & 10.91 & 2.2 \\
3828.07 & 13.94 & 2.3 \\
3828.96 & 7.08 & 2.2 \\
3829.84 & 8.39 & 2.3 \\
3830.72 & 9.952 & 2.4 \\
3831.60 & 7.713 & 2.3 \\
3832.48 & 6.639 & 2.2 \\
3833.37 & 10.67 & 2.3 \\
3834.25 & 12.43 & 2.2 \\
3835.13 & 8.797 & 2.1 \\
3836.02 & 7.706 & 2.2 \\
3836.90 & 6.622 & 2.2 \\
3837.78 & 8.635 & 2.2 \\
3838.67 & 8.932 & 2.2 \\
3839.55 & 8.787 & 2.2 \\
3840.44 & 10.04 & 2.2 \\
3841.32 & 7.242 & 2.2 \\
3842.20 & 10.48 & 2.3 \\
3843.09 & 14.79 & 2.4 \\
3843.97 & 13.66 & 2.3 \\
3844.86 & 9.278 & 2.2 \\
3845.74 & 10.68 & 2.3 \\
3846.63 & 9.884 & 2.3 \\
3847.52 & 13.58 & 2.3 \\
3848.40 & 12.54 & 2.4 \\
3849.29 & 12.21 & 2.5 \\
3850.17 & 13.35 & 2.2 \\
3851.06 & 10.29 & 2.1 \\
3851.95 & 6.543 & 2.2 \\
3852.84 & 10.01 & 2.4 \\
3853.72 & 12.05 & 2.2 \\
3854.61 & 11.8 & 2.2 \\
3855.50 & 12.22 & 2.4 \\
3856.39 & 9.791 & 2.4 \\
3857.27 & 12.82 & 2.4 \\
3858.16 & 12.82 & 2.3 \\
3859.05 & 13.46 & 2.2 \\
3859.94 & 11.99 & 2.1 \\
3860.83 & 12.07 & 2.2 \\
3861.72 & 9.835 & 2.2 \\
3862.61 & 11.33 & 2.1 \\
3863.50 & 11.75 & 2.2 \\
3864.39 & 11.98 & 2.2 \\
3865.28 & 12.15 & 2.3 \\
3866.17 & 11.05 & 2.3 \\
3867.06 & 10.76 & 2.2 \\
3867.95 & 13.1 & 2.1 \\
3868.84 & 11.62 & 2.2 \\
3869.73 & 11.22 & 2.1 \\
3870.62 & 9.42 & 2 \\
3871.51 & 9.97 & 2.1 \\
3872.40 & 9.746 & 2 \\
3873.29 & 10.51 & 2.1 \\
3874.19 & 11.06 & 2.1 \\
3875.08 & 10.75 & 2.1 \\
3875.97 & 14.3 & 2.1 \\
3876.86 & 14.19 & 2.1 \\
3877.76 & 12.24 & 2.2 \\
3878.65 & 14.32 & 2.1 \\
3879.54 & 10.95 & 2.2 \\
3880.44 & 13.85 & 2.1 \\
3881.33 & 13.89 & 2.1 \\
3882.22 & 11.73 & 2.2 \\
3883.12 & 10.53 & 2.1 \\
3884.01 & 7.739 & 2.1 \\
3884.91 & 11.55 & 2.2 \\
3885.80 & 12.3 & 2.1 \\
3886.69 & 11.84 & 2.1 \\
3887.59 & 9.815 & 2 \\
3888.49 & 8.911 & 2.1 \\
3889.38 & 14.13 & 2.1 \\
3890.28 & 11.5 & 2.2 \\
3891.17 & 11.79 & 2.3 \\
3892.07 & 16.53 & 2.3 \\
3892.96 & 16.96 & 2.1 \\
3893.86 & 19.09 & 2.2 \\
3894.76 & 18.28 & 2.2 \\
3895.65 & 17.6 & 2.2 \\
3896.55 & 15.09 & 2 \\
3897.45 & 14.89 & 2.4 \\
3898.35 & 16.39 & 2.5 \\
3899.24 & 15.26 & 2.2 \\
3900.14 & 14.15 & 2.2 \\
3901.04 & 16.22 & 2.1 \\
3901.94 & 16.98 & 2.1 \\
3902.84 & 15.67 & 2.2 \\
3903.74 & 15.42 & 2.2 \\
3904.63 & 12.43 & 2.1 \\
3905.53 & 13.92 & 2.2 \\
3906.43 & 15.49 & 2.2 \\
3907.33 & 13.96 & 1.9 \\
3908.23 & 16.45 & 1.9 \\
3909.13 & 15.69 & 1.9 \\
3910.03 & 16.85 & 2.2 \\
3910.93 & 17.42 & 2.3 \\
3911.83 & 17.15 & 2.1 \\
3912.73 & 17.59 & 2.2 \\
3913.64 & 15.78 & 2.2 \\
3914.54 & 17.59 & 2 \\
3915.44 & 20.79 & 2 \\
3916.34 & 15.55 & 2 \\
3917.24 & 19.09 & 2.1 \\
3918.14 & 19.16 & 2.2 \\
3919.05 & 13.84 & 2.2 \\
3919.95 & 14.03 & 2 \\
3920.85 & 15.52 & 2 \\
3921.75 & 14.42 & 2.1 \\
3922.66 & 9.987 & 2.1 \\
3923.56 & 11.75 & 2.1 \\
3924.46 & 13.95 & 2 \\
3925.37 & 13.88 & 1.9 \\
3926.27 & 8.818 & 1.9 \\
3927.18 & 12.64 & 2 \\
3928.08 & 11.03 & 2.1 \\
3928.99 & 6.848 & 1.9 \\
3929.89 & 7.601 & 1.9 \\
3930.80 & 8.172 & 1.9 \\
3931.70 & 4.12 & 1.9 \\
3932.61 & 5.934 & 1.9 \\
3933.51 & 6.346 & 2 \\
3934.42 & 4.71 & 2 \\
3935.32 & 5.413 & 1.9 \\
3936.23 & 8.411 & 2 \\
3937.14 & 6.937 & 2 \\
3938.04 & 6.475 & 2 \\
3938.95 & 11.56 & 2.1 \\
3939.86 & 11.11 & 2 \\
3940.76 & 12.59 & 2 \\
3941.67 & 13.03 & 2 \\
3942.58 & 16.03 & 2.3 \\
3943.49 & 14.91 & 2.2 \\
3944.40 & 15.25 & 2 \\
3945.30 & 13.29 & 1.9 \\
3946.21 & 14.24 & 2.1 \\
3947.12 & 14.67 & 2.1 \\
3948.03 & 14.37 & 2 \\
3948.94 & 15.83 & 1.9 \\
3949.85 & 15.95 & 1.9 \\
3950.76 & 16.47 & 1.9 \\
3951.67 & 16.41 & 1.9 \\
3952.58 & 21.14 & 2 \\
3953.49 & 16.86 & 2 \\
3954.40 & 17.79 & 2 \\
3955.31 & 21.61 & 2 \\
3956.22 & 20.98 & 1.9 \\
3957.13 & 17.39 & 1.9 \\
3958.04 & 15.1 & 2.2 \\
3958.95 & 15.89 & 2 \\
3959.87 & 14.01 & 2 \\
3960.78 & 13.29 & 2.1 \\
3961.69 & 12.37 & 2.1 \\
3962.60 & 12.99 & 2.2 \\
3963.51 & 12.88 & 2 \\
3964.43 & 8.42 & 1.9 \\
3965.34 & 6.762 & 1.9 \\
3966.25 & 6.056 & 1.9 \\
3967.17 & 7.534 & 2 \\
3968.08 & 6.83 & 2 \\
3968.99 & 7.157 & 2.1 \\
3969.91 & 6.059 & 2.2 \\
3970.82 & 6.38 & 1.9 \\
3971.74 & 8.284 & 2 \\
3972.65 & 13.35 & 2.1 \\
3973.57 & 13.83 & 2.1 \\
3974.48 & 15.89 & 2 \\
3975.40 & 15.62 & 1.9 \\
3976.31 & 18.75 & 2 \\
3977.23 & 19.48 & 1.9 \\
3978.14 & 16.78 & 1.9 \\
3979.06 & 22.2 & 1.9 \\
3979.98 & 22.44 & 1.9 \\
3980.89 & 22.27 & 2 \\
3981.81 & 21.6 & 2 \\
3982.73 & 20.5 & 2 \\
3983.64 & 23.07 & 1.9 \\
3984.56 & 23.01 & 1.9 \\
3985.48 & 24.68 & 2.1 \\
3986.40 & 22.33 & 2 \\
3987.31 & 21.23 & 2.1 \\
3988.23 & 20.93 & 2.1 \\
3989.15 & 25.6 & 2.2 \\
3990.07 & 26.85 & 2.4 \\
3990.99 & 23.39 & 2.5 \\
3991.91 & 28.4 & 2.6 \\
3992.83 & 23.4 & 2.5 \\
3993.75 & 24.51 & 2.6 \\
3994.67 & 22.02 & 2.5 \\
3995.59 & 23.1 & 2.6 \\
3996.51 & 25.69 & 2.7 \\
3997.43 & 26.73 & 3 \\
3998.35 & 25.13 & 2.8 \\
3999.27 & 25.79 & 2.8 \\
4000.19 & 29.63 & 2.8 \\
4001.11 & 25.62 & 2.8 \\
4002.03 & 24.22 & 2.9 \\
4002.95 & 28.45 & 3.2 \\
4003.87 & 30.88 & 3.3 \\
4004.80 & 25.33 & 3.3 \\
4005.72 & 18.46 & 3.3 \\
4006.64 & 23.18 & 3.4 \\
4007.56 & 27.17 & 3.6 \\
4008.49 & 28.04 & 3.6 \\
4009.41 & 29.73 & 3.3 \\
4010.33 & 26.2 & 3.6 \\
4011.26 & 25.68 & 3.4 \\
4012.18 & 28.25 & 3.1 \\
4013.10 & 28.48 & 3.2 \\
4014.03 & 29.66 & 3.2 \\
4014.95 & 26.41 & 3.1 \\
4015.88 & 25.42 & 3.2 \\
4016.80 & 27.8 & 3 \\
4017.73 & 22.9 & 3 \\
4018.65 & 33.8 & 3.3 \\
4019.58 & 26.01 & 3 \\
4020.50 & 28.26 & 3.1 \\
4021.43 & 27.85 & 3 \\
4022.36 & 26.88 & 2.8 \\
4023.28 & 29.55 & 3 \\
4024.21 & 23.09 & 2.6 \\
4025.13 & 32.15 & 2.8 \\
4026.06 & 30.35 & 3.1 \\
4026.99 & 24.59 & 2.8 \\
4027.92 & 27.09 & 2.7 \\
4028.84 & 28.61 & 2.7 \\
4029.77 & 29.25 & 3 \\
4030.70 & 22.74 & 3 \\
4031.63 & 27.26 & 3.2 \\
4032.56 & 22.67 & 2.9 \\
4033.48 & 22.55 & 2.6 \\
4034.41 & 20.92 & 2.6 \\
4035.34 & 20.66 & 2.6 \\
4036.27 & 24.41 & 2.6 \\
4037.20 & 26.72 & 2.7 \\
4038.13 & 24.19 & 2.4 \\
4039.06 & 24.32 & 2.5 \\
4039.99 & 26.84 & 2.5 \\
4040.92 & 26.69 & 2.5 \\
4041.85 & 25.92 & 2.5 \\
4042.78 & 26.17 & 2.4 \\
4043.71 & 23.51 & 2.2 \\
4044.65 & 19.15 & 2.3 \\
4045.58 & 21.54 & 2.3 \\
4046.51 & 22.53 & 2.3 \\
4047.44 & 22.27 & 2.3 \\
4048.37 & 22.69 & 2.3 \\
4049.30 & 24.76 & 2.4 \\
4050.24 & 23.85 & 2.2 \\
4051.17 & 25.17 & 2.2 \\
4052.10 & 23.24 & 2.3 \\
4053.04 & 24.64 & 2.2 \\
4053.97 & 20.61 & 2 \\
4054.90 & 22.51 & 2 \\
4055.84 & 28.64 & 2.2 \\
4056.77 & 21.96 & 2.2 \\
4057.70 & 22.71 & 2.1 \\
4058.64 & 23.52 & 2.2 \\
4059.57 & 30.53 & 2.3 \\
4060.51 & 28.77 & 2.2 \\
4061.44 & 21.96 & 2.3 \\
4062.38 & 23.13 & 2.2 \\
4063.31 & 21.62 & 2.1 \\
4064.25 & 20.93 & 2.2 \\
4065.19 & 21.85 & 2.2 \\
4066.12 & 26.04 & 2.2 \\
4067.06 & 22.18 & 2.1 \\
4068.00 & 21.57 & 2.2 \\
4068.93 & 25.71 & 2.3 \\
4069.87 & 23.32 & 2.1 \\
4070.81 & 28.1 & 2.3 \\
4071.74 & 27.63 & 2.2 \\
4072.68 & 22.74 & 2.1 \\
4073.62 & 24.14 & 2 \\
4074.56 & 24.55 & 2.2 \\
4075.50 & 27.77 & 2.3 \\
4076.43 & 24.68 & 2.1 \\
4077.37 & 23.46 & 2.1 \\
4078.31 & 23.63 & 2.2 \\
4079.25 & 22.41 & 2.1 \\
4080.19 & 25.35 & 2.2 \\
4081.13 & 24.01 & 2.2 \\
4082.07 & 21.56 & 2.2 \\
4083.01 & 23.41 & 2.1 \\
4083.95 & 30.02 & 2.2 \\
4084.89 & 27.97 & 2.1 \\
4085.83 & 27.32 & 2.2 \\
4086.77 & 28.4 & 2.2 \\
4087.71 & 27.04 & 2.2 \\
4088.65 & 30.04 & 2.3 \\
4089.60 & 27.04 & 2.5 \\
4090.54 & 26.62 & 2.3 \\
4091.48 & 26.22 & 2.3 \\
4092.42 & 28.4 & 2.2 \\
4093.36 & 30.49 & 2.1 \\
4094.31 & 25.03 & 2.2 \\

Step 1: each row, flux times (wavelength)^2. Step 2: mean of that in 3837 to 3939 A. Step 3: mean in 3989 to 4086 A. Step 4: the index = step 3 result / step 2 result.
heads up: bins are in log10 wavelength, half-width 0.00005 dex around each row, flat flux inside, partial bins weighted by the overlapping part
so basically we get 2.20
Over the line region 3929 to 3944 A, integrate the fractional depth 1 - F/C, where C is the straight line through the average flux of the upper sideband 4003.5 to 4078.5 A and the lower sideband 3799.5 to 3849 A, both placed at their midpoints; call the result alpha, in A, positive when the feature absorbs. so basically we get 7.7 A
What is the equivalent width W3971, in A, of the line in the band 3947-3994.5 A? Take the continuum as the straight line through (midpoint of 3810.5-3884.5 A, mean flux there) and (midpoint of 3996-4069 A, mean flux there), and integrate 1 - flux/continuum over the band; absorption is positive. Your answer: 8.3 A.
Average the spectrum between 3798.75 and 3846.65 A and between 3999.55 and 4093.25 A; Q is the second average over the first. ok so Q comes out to 2.39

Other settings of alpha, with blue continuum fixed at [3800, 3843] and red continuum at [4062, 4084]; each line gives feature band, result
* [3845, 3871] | 2.19 A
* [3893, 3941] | 6.58 A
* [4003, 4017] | -4.11 A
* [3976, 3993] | -2.79 A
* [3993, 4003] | -2.66 A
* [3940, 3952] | 1.74 A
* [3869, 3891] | 3.46 A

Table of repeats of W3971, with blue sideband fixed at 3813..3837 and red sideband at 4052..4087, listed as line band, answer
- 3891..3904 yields -2.4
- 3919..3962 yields 9.7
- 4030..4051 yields -1.1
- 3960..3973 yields 6.3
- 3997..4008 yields -3.0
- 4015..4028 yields -3.7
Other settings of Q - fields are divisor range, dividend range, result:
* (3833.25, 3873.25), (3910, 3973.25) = 1.17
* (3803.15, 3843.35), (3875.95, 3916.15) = 1.42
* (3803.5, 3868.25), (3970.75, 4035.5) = 2.26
